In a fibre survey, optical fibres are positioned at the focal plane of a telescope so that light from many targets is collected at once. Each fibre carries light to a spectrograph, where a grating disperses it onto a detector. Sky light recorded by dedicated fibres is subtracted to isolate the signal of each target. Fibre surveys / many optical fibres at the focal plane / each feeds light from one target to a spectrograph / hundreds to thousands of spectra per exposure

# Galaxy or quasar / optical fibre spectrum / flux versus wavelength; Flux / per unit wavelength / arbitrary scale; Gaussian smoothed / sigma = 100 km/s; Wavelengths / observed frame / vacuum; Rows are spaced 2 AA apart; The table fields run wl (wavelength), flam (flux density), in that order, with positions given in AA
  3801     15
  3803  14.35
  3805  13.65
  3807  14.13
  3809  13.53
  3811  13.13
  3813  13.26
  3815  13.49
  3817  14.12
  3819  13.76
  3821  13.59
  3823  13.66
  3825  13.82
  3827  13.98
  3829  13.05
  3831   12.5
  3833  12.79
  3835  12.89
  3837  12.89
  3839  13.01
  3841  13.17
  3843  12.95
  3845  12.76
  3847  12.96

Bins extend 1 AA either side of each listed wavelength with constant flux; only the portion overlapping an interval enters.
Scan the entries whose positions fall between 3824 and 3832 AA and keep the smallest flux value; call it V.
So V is 12.5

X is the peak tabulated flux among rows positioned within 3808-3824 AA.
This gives 14.12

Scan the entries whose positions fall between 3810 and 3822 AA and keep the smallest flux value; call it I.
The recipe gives 13.13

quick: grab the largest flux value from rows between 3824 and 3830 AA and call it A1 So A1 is 13.98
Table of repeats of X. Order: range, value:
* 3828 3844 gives 13.17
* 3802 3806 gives 14.35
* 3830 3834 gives 12.79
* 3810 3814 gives 13.26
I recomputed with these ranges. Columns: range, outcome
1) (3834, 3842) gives 12.89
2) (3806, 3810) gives 13.53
